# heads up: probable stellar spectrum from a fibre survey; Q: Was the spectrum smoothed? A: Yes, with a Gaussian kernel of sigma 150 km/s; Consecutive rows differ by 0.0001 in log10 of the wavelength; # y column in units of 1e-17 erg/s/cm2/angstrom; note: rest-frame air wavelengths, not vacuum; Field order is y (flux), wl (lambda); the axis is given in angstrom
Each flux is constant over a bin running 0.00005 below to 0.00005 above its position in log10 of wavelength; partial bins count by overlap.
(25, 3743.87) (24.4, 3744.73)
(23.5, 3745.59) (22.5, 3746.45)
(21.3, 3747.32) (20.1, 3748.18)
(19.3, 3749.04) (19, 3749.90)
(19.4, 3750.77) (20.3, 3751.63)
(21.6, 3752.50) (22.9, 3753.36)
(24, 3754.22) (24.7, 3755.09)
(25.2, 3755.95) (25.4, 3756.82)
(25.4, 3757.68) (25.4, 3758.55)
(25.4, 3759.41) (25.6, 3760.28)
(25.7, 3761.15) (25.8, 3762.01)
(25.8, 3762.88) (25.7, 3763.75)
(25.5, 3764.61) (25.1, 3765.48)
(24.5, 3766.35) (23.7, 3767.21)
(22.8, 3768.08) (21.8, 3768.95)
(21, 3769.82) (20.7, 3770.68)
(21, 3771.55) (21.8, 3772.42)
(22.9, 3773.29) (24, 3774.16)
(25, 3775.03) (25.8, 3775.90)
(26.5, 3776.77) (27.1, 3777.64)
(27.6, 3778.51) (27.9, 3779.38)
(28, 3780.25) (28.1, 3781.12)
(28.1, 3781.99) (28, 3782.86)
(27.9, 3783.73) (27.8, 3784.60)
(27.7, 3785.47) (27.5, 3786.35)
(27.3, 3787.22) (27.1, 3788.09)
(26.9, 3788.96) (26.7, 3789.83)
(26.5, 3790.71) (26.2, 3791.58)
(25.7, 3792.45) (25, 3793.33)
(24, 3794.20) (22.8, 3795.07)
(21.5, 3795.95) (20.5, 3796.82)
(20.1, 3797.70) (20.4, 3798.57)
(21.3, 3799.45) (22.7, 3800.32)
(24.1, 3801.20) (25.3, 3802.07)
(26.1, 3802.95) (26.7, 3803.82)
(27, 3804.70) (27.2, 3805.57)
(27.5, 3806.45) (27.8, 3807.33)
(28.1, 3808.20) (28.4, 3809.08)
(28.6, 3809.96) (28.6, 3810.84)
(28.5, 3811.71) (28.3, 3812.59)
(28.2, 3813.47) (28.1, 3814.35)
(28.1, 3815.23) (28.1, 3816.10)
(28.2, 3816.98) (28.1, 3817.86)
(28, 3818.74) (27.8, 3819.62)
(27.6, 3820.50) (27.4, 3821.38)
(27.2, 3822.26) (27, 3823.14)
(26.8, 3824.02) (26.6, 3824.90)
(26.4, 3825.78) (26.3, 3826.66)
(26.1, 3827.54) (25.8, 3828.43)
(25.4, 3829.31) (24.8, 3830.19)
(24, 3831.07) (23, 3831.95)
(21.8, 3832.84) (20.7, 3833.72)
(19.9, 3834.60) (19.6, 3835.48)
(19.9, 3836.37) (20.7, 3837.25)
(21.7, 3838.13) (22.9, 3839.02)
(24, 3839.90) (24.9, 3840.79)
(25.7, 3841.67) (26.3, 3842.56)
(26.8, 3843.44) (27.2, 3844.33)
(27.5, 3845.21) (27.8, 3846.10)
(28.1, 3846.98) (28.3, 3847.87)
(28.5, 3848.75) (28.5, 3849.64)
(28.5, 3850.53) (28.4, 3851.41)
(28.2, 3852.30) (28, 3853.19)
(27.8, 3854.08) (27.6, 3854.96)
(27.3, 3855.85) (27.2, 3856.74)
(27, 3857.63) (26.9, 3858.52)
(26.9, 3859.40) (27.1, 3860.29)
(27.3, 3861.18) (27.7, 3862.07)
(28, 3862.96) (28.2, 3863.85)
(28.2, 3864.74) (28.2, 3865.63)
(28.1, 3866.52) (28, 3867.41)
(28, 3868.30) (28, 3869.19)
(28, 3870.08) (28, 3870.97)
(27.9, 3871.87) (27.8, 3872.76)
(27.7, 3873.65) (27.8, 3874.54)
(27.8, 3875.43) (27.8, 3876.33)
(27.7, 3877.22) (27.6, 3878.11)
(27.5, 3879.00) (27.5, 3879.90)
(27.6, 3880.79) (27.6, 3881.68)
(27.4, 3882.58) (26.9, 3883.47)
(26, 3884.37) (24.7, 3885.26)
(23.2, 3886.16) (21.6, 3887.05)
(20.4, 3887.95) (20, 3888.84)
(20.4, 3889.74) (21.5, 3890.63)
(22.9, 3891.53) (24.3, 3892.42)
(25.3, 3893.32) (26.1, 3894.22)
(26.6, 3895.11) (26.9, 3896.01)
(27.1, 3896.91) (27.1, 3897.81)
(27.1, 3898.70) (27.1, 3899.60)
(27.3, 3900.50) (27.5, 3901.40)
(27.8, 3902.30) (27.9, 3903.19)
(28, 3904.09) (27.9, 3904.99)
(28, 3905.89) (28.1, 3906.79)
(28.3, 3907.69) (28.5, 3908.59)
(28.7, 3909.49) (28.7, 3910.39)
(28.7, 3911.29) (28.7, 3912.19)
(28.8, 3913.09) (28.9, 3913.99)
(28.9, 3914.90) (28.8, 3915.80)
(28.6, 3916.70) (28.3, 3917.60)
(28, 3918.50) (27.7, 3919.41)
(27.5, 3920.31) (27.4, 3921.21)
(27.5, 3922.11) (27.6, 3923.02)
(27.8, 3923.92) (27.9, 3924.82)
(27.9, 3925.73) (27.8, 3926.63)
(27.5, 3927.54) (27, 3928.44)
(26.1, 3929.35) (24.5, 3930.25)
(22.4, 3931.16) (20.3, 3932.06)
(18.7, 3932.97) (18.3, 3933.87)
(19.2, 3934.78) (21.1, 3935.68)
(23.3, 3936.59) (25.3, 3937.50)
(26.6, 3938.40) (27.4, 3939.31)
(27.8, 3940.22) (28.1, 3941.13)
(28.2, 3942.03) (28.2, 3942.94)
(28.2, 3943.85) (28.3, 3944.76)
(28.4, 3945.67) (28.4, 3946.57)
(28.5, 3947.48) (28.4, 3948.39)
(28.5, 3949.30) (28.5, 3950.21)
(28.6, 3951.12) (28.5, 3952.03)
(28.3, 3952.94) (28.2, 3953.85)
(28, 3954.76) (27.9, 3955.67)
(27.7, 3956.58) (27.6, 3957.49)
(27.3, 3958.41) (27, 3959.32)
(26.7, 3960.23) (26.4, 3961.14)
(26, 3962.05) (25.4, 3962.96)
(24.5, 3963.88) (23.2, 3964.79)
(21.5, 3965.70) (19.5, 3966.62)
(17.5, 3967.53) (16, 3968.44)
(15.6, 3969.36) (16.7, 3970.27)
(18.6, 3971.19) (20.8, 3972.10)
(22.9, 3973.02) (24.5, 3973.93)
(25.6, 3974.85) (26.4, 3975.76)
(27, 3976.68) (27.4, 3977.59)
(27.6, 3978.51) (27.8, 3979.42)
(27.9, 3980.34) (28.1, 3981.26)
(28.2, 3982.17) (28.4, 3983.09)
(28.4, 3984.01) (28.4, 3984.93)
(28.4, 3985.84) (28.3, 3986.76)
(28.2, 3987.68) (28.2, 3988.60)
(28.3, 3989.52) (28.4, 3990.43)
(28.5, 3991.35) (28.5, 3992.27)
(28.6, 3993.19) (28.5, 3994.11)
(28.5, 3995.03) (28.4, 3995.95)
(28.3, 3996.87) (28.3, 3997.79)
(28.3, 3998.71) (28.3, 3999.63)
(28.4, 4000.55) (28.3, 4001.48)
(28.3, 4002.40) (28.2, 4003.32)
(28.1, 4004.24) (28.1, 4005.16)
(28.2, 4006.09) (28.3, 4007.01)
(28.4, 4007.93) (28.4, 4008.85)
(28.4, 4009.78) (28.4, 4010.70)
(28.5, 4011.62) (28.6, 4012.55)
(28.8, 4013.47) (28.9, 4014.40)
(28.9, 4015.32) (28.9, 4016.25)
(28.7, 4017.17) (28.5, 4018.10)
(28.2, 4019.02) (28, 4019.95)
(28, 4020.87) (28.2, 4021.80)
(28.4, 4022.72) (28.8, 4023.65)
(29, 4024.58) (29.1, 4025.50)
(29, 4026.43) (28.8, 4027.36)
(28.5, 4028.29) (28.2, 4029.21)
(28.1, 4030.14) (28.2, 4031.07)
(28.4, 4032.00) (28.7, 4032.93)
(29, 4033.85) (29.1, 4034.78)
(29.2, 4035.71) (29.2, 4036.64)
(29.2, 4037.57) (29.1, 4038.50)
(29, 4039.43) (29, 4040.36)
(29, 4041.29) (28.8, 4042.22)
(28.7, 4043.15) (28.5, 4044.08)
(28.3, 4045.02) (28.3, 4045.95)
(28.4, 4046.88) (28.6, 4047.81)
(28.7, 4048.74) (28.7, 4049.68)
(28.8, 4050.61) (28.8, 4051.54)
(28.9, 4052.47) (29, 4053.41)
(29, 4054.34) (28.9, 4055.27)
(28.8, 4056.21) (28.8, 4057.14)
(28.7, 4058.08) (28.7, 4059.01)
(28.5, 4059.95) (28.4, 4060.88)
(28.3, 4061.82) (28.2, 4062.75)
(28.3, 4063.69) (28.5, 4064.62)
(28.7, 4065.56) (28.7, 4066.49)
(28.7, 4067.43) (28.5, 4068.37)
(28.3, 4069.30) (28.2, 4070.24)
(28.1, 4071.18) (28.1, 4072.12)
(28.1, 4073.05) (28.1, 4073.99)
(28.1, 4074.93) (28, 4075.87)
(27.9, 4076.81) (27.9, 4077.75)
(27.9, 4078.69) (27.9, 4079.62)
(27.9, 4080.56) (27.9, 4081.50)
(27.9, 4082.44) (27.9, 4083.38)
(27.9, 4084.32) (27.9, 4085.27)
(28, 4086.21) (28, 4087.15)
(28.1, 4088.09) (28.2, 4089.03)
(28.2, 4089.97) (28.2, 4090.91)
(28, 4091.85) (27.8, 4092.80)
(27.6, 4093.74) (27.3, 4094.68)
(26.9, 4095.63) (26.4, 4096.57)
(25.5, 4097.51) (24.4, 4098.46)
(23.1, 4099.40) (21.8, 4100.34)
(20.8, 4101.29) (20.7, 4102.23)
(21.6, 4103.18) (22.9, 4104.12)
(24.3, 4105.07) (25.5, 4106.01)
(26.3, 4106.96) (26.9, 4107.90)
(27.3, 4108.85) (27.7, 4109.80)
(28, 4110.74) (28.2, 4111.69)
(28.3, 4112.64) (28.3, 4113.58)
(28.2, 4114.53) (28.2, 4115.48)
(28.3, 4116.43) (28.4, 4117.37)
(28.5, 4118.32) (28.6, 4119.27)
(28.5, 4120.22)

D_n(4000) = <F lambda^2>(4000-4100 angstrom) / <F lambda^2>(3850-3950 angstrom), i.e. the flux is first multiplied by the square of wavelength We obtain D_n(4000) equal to 1.1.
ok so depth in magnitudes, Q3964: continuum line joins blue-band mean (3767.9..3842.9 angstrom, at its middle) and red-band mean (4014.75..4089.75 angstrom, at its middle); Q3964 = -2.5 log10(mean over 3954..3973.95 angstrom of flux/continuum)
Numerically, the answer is 0.18 mag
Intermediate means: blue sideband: 25.4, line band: 23.3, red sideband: 28.5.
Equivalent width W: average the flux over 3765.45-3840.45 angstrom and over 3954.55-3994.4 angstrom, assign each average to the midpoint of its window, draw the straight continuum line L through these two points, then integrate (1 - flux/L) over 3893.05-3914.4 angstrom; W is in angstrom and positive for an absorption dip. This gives -1.9 angstrom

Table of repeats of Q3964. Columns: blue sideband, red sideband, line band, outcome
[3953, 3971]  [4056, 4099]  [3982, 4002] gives -0.14 mag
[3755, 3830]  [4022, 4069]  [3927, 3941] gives 0.15 mag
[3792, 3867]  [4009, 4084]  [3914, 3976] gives 0.07 mag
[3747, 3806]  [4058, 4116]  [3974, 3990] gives -0.06 mag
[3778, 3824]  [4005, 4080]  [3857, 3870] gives -0.03 mag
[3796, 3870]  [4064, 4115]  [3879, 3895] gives 0.08 mag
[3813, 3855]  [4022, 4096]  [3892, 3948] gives 0.00 mag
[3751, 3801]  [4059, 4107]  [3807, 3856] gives -0.05 mag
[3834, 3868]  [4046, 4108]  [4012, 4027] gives -0.06 mag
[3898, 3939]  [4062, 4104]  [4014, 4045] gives -0.07 mag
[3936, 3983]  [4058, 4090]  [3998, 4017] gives -0.07 mag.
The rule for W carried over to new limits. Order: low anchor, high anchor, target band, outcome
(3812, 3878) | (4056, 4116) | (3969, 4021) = -0.66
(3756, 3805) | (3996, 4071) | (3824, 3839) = 1.37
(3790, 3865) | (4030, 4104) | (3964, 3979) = 2.82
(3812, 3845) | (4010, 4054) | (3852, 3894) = -0.64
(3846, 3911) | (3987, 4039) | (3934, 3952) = 0.61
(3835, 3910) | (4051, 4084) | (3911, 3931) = -0.55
